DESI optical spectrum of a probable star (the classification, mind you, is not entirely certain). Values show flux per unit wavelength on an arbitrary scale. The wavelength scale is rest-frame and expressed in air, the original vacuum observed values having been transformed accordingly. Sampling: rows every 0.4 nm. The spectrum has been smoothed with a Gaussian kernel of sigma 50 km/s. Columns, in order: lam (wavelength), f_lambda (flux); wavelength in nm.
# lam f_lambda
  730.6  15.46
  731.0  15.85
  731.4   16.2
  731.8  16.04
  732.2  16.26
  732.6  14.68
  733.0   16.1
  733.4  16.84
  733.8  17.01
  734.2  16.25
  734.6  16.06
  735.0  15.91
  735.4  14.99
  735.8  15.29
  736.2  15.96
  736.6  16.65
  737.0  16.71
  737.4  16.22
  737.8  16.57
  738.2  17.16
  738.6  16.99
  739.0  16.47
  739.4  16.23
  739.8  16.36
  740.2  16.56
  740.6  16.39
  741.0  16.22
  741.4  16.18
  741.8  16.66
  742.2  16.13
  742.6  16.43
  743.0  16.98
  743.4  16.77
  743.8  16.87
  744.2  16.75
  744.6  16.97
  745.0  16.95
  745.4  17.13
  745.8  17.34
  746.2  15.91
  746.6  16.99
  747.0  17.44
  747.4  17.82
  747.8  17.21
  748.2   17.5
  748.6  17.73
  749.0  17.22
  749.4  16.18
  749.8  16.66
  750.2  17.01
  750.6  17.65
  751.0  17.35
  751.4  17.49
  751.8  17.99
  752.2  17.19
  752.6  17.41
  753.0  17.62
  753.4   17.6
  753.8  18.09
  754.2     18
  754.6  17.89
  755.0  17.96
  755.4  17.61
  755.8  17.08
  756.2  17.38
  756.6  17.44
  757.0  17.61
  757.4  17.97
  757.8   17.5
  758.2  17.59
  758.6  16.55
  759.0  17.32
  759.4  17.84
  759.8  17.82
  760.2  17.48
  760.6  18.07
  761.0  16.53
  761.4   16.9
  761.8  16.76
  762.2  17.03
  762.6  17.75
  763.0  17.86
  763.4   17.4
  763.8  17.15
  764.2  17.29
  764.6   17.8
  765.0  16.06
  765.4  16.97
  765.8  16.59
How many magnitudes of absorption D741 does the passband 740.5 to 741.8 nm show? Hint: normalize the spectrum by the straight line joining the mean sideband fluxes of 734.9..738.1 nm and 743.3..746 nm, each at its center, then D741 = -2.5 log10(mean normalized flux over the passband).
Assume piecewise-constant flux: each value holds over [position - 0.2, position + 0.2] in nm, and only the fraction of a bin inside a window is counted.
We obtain 0.02 mag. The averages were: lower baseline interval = 16.1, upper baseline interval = 17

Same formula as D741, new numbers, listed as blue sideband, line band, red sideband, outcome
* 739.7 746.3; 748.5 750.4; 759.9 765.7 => -0.01 mag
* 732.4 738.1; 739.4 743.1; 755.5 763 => 0.00 mag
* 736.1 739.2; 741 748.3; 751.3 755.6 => 0.02 mag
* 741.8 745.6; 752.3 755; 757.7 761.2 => -0.04 mag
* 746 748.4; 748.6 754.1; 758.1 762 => -0.01 mag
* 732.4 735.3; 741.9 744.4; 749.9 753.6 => 0.01 mag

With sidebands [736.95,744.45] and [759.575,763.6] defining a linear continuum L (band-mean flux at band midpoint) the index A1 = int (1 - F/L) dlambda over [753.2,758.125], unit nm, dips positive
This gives -0.16 nm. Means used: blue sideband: 16.6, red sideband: 17.4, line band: 17.7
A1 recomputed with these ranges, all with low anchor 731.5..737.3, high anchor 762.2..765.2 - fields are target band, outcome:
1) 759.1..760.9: -0.06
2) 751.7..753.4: -0.07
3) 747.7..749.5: -0.06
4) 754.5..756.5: -0.07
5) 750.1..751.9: -0.08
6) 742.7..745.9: -0.09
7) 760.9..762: 0.03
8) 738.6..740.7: -0.02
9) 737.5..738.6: -0.04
